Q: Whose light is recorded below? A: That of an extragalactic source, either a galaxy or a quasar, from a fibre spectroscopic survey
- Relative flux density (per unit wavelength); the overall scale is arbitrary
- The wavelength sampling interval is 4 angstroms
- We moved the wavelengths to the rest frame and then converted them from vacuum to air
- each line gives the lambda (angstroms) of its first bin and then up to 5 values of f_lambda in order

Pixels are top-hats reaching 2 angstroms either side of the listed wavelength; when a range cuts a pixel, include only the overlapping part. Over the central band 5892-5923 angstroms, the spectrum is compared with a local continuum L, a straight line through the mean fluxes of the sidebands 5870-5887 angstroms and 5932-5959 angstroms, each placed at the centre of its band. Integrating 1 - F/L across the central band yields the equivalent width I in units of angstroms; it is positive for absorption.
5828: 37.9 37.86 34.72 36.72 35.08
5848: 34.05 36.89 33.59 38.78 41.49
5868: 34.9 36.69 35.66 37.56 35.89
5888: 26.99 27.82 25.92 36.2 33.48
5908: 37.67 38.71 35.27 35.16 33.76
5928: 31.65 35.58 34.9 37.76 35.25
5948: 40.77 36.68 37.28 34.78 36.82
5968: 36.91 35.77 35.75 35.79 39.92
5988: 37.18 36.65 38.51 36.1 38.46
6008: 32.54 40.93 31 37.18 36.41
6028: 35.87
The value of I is 1.9 angstroms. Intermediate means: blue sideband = 35.9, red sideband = 36.9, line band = 34.2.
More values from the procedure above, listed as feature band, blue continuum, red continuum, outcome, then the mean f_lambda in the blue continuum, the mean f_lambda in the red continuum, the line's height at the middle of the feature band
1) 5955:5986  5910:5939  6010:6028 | -0.79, 35.1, 36.3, 35.7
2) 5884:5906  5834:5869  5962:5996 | 3.56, 36.3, 36.9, 36.5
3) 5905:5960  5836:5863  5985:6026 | 0.32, 36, 36.6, 36.3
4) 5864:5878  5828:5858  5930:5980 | -0.26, 35.7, 36.5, 35.9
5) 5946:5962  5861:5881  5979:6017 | -0.15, 37.3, 36.9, 37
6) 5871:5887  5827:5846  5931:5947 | 0.20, 36.4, 36.2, 36.3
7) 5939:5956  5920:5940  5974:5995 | -1.08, 34.5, 37.1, 35.3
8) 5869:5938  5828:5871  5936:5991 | 4.91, 36.5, 36.9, 36.7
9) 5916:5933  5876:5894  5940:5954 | 0.77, 32.5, 37.6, 35.7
